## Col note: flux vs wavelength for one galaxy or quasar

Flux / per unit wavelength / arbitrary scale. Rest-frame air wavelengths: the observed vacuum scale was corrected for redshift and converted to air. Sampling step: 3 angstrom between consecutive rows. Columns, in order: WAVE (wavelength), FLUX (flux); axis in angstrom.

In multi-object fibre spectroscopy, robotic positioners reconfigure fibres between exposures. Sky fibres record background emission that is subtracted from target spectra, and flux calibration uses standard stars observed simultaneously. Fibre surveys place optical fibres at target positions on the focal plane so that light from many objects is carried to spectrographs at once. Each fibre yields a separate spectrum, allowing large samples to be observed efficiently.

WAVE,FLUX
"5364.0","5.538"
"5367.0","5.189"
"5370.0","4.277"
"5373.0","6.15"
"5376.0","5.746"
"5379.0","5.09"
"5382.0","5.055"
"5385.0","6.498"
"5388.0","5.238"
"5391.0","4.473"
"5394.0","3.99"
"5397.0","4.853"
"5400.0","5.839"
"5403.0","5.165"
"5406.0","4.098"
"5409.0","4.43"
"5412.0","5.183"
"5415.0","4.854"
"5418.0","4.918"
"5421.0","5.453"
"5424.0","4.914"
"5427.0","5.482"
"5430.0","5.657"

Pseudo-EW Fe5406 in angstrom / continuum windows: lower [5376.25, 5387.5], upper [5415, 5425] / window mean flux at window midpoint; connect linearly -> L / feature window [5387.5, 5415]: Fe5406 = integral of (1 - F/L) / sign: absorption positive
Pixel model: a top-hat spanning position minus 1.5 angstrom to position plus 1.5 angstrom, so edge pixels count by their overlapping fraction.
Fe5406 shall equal 2.62 angstrom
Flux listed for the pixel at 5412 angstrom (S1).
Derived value 5.183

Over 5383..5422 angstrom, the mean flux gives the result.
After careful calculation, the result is 4.99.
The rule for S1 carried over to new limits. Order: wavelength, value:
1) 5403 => 5.165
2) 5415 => 4.854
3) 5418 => 4.918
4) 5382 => 5.055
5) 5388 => 5.238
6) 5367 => 5.189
